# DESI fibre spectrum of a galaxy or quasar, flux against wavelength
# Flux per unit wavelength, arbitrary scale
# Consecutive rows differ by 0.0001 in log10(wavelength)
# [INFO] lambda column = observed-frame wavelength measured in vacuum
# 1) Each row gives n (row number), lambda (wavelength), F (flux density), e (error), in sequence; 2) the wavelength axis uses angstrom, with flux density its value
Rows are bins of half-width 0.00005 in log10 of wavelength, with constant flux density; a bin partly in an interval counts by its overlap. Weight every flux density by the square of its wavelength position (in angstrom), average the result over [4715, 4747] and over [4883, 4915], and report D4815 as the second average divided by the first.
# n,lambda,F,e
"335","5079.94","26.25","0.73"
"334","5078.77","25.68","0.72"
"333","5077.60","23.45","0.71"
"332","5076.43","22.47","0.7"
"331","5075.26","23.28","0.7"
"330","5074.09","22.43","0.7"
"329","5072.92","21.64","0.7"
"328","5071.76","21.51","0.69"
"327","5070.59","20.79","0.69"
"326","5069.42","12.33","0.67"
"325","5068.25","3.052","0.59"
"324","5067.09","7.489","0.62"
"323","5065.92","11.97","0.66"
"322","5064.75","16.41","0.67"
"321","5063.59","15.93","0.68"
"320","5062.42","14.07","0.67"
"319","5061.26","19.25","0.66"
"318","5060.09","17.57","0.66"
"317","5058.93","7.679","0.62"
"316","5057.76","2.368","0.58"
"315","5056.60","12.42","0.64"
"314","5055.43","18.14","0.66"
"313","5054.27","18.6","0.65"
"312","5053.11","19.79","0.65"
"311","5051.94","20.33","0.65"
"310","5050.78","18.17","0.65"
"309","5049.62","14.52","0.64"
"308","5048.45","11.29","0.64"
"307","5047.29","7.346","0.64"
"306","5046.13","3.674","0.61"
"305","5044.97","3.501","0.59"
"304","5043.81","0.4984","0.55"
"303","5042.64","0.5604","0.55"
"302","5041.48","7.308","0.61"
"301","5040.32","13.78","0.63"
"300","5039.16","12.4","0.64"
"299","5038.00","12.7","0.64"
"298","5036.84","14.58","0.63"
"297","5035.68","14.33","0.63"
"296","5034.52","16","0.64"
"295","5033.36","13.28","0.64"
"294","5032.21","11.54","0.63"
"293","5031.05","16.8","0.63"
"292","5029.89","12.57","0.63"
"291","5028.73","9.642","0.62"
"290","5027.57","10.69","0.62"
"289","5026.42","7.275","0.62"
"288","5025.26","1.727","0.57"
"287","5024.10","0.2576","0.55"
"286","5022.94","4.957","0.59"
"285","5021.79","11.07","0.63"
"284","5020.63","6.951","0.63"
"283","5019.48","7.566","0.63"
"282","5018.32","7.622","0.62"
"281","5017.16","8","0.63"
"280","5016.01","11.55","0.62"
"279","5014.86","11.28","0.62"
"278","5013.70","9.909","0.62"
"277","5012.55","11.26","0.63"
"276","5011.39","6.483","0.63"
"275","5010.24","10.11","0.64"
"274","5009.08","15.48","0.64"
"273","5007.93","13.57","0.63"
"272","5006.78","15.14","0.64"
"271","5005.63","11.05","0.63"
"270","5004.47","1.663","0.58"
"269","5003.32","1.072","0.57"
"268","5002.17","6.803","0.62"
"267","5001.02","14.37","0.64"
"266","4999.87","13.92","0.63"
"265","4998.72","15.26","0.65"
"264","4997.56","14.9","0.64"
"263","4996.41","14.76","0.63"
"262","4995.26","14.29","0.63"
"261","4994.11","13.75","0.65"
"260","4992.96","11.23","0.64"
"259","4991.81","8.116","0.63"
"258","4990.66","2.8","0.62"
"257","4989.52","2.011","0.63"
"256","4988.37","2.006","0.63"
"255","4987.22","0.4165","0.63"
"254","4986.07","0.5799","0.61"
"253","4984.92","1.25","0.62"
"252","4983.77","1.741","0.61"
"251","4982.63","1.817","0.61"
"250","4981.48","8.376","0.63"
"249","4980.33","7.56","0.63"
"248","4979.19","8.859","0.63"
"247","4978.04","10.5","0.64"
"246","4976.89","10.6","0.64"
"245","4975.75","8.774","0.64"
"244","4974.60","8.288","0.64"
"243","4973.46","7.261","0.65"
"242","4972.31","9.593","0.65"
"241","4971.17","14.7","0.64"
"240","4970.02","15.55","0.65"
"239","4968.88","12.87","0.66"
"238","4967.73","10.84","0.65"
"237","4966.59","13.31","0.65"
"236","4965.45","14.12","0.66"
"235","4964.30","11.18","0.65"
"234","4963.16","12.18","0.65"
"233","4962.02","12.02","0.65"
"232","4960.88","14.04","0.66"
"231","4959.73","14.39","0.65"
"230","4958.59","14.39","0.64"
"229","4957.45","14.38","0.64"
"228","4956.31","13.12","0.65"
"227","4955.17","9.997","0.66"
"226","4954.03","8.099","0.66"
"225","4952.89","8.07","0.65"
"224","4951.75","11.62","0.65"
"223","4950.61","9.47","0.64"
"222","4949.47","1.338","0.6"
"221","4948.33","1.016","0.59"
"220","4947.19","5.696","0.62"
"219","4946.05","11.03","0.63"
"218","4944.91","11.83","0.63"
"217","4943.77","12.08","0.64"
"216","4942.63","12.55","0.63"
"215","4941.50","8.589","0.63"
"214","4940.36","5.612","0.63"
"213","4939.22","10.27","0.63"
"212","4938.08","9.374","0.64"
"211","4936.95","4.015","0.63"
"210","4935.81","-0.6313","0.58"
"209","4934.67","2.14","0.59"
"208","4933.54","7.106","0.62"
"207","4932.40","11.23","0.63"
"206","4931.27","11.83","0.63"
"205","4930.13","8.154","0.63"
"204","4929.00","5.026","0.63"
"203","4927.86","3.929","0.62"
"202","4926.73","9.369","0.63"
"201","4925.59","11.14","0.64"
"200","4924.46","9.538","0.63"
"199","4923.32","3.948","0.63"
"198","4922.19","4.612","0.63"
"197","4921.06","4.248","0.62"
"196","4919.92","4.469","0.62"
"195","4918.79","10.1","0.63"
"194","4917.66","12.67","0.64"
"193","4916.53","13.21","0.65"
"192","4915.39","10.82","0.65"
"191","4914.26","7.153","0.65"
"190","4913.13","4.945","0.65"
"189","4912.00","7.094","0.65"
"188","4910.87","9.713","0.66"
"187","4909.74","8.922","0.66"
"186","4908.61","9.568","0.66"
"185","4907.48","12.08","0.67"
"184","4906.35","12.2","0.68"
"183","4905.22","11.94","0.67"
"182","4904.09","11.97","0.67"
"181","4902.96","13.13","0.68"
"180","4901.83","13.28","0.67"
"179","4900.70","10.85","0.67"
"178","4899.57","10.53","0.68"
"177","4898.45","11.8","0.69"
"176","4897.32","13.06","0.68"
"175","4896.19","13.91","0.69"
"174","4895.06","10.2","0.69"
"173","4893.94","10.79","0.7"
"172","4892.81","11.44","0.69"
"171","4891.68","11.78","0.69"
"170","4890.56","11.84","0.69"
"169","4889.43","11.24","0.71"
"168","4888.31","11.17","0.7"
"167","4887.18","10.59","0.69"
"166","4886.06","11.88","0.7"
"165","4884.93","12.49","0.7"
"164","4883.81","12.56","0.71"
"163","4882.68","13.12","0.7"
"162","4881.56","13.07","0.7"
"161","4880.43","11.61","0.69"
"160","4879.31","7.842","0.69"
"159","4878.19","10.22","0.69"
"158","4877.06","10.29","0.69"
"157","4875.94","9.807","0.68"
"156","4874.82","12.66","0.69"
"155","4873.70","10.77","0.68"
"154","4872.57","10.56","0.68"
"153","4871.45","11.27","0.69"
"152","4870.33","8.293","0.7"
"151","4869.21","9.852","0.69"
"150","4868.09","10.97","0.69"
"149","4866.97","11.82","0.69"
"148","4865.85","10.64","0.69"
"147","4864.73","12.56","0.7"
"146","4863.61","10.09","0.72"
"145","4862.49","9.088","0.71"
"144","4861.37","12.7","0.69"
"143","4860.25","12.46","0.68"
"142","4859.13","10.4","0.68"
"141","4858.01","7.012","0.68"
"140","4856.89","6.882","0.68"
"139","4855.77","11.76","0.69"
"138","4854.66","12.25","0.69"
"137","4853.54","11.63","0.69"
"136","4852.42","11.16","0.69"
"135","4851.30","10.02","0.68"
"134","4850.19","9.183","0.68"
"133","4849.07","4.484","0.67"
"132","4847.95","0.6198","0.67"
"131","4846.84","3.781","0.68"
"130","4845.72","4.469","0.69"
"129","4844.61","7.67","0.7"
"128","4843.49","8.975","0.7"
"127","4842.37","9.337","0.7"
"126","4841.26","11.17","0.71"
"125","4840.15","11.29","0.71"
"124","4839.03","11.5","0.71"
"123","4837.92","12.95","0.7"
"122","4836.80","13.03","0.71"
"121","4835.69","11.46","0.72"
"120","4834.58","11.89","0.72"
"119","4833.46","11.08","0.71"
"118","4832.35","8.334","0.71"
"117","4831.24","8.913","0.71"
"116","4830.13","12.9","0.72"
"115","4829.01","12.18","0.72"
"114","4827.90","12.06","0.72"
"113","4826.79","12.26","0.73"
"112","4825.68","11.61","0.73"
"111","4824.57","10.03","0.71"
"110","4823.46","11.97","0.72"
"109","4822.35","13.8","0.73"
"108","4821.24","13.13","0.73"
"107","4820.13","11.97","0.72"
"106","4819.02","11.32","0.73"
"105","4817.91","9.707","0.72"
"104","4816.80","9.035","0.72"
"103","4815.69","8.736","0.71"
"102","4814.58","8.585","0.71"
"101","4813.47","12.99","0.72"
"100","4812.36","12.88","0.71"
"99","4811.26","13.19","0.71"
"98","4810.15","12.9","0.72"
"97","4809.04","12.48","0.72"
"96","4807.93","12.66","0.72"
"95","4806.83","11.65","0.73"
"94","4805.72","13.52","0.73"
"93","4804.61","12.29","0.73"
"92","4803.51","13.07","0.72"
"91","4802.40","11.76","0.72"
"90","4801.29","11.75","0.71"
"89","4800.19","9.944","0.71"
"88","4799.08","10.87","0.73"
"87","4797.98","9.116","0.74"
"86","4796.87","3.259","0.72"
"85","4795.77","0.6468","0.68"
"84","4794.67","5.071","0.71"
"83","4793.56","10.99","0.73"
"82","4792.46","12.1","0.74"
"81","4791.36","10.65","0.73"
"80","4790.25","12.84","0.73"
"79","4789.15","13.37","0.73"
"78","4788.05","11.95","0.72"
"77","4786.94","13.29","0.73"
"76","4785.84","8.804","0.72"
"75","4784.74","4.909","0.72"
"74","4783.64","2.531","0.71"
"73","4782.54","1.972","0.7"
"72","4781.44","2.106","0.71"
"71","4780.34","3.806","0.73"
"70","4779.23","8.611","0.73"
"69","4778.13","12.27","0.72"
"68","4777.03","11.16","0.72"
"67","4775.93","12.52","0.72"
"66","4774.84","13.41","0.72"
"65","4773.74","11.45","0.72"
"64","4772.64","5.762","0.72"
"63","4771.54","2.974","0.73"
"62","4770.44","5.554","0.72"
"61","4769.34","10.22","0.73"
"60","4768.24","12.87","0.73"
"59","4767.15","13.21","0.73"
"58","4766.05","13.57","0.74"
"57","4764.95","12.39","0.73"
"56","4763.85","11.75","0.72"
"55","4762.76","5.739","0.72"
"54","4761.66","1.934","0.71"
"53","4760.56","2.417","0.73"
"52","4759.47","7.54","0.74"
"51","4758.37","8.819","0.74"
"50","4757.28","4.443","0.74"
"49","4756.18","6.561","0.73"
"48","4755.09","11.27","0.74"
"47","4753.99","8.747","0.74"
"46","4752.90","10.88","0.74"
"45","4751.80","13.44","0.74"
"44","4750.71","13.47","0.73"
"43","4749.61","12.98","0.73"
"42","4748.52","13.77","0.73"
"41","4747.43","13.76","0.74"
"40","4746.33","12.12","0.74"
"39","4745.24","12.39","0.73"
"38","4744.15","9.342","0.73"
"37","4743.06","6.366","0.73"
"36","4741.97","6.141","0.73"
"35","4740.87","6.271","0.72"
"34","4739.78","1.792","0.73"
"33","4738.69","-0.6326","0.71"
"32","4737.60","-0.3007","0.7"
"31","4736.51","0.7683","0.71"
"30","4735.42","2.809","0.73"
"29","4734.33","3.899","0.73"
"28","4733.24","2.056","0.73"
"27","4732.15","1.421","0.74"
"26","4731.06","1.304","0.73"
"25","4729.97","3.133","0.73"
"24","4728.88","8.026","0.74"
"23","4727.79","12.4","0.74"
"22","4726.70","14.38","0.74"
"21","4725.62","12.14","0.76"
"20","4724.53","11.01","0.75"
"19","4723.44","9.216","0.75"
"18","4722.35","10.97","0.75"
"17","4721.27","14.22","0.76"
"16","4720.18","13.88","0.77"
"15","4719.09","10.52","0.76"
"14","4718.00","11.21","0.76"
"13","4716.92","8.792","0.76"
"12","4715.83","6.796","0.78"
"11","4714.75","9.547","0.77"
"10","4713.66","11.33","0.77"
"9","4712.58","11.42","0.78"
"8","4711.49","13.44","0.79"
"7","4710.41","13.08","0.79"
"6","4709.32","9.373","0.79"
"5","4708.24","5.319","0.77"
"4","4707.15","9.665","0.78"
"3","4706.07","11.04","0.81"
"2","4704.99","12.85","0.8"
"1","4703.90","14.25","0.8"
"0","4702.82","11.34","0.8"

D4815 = 1.60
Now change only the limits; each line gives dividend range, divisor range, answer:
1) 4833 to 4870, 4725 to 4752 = 1.41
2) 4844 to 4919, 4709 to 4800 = 1.28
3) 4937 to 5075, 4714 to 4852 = 1.24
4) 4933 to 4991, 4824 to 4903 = 0.83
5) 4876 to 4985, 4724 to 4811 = 1.20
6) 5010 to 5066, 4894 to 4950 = 1.31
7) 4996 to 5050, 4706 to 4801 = 1.27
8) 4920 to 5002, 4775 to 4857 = 0.94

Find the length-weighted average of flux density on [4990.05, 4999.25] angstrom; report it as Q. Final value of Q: 11.8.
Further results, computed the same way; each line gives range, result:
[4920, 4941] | 6.67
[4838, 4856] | 8.77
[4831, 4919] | 10.5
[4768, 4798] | 8.3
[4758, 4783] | 8.37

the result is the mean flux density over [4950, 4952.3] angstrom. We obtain 10.4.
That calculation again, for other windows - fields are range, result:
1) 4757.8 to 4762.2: 5.18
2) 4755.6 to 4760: 6.88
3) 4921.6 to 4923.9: 4.3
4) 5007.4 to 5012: 11.4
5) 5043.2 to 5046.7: 2.54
